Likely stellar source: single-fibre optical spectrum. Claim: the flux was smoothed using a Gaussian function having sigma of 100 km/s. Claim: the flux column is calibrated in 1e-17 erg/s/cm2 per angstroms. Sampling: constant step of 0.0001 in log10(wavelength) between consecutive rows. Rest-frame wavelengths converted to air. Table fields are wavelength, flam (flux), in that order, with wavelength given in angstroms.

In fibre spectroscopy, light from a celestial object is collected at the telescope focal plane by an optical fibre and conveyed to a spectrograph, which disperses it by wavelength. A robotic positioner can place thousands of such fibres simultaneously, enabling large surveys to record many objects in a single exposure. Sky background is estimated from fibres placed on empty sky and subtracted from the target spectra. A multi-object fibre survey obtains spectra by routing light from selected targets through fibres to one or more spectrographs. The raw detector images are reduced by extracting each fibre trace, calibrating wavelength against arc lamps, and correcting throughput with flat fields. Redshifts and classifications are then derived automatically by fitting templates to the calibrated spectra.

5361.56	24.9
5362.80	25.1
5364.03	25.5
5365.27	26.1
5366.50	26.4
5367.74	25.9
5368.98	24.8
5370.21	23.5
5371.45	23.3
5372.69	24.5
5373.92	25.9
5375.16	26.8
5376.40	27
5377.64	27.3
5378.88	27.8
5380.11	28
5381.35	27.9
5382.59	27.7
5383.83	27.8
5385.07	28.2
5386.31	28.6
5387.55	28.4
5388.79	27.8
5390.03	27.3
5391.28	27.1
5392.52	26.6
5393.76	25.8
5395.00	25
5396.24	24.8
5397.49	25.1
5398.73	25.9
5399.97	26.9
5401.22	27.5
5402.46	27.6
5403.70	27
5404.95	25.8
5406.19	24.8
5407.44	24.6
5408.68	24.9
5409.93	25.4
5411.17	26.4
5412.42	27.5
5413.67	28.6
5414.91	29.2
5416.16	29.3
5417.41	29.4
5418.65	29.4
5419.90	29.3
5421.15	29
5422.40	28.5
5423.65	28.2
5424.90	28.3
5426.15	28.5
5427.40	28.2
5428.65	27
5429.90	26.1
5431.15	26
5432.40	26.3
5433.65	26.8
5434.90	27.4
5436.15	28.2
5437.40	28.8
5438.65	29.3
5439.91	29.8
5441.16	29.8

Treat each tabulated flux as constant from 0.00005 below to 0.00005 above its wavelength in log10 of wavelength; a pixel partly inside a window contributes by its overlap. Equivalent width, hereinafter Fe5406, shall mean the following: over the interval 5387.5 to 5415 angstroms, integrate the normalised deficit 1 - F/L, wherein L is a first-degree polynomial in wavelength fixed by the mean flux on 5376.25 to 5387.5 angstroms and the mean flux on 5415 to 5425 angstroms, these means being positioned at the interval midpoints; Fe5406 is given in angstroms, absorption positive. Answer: 1.93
